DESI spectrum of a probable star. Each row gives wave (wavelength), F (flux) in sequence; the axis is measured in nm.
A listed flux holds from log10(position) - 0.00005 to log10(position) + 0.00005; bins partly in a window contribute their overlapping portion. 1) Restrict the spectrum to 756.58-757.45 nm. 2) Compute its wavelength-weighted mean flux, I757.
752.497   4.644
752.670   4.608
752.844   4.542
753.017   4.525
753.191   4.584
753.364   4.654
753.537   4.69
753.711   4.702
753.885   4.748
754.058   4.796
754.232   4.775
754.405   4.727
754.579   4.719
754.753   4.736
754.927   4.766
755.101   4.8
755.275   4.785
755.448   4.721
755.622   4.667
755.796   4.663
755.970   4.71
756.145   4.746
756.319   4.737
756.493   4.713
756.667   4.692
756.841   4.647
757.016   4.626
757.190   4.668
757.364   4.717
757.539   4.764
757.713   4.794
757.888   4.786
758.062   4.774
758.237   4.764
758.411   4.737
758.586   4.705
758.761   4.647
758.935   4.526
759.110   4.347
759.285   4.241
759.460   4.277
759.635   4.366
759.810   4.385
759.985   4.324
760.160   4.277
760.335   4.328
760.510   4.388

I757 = 4.67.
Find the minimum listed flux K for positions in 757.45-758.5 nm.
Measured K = 4.737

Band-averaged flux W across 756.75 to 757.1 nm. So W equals 4.63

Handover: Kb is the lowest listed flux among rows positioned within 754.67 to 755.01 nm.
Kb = 4.736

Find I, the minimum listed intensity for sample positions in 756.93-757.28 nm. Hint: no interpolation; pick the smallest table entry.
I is 4.626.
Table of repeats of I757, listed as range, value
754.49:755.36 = 4.76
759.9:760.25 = 4.3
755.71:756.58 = 4.71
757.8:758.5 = 4.76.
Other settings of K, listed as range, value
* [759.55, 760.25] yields 4.277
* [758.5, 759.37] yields 4.241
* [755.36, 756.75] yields 4.663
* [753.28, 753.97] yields 4.654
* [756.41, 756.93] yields 4.647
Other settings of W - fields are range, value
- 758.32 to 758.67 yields 4.73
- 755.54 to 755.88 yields 4.67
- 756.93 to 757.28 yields 4.66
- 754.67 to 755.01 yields 4.75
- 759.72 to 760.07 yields 4.35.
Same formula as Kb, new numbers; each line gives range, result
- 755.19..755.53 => 4.721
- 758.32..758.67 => 4.705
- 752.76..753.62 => 4.525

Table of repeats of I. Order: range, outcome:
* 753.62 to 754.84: 4.702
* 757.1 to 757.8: 4.668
